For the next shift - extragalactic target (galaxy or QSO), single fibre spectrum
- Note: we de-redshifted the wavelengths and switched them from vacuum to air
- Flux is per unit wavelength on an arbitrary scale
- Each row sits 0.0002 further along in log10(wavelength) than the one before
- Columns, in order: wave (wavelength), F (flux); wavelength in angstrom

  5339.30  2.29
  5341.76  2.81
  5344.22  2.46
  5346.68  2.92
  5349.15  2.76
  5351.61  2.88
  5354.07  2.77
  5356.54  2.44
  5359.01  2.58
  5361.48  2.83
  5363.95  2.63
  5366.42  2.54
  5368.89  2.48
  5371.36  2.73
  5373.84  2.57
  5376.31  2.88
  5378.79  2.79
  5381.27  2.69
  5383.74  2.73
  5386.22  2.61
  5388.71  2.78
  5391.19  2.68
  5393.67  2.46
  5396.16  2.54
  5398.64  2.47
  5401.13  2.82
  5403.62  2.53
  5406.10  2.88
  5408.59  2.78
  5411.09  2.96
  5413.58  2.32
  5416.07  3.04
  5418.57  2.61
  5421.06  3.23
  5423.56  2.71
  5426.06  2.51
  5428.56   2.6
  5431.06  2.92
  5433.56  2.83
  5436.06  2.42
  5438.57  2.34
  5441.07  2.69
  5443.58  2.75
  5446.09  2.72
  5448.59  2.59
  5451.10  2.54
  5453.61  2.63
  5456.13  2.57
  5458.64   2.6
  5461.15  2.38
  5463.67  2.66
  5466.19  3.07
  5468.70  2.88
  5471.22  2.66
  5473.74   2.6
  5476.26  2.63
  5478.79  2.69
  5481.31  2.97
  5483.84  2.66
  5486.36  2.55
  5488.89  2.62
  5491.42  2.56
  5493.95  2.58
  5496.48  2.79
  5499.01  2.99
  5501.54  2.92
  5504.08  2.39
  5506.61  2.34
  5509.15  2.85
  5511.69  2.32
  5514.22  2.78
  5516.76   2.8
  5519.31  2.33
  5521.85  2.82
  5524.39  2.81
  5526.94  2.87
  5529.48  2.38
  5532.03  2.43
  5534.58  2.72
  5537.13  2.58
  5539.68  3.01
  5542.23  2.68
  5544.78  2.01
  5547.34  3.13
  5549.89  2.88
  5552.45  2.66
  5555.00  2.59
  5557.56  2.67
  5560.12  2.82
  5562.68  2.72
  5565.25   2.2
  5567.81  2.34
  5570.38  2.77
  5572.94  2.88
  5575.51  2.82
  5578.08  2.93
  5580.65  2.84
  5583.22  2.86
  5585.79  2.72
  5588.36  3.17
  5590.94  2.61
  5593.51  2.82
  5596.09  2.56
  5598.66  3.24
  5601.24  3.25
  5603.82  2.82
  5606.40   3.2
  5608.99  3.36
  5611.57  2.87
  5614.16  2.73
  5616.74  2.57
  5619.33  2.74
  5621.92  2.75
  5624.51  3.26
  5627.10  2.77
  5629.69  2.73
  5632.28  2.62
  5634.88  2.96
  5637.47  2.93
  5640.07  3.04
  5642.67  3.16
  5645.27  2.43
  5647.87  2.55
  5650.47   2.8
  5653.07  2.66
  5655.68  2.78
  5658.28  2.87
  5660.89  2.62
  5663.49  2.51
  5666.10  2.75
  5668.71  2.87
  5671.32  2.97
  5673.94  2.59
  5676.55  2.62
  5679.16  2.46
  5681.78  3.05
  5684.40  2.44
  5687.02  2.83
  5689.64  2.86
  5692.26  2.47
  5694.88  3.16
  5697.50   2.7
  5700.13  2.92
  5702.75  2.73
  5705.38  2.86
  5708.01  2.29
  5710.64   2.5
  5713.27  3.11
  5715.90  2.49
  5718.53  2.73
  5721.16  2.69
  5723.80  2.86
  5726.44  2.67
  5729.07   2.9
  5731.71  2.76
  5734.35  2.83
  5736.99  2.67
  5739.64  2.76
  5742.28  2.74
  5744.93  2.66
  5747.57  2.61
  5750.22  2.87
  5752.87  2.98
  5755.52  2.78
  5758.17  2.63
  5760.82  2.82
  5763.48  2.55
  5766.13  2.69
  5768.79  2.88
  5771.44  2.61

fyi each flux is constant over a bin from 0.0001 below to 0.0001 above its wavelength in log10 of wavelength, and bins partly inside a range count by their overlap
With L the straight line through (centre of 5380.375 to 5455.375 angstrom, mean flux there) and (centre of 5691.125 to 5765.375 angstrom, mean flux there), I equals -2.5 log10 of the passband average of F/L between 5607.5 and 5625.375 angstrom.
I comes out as -0.07 mag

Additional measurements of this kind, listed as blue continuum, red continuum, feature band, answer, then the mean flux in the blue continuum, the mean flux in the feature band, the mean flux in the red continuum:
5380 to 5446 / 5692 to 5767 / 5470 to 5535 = 0.020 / 2.69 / 2.65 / 2.74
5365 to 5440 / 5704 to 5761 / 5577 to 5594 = -0.055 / 2.68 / 2.85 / 2.74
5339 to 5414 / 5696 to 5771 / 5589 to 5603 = -0.075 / 2.67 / 2.91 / 2.74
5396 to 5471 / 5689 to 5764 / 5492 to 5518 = 0.012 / 2.69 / 2.67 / 2.75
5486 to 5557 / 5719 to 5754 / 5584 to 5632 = -0.074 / 2.66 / 2.89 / 2.77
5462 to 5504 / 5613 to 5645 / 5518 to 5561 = 0.041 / 2.73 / 2.67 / 2.84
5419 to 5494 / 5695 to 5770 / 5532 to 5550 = 0.004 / 2.67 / 2.68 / 2.75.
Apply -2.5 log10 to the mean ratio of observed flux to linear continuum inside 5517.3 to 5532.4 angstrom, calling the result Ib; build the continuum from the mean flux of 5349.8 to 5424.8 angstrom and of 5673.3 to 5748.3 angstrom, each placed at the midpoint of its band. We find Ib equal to 0.03 mag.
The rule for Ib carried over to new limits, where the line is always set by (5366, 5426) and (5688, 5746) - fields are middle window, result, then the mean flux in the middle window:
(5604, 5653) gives -0.047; 2.85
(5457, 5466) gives 0.041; 2.61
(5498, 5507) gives 0.013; 2.68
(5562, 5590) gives -0.009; 2.75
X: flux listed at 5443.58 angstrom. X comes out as 2.75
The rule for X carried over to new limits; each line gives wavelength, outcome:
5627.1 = 2.77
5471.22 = 2.66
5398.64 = 2.47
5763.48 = 2.55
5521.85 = 2.82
